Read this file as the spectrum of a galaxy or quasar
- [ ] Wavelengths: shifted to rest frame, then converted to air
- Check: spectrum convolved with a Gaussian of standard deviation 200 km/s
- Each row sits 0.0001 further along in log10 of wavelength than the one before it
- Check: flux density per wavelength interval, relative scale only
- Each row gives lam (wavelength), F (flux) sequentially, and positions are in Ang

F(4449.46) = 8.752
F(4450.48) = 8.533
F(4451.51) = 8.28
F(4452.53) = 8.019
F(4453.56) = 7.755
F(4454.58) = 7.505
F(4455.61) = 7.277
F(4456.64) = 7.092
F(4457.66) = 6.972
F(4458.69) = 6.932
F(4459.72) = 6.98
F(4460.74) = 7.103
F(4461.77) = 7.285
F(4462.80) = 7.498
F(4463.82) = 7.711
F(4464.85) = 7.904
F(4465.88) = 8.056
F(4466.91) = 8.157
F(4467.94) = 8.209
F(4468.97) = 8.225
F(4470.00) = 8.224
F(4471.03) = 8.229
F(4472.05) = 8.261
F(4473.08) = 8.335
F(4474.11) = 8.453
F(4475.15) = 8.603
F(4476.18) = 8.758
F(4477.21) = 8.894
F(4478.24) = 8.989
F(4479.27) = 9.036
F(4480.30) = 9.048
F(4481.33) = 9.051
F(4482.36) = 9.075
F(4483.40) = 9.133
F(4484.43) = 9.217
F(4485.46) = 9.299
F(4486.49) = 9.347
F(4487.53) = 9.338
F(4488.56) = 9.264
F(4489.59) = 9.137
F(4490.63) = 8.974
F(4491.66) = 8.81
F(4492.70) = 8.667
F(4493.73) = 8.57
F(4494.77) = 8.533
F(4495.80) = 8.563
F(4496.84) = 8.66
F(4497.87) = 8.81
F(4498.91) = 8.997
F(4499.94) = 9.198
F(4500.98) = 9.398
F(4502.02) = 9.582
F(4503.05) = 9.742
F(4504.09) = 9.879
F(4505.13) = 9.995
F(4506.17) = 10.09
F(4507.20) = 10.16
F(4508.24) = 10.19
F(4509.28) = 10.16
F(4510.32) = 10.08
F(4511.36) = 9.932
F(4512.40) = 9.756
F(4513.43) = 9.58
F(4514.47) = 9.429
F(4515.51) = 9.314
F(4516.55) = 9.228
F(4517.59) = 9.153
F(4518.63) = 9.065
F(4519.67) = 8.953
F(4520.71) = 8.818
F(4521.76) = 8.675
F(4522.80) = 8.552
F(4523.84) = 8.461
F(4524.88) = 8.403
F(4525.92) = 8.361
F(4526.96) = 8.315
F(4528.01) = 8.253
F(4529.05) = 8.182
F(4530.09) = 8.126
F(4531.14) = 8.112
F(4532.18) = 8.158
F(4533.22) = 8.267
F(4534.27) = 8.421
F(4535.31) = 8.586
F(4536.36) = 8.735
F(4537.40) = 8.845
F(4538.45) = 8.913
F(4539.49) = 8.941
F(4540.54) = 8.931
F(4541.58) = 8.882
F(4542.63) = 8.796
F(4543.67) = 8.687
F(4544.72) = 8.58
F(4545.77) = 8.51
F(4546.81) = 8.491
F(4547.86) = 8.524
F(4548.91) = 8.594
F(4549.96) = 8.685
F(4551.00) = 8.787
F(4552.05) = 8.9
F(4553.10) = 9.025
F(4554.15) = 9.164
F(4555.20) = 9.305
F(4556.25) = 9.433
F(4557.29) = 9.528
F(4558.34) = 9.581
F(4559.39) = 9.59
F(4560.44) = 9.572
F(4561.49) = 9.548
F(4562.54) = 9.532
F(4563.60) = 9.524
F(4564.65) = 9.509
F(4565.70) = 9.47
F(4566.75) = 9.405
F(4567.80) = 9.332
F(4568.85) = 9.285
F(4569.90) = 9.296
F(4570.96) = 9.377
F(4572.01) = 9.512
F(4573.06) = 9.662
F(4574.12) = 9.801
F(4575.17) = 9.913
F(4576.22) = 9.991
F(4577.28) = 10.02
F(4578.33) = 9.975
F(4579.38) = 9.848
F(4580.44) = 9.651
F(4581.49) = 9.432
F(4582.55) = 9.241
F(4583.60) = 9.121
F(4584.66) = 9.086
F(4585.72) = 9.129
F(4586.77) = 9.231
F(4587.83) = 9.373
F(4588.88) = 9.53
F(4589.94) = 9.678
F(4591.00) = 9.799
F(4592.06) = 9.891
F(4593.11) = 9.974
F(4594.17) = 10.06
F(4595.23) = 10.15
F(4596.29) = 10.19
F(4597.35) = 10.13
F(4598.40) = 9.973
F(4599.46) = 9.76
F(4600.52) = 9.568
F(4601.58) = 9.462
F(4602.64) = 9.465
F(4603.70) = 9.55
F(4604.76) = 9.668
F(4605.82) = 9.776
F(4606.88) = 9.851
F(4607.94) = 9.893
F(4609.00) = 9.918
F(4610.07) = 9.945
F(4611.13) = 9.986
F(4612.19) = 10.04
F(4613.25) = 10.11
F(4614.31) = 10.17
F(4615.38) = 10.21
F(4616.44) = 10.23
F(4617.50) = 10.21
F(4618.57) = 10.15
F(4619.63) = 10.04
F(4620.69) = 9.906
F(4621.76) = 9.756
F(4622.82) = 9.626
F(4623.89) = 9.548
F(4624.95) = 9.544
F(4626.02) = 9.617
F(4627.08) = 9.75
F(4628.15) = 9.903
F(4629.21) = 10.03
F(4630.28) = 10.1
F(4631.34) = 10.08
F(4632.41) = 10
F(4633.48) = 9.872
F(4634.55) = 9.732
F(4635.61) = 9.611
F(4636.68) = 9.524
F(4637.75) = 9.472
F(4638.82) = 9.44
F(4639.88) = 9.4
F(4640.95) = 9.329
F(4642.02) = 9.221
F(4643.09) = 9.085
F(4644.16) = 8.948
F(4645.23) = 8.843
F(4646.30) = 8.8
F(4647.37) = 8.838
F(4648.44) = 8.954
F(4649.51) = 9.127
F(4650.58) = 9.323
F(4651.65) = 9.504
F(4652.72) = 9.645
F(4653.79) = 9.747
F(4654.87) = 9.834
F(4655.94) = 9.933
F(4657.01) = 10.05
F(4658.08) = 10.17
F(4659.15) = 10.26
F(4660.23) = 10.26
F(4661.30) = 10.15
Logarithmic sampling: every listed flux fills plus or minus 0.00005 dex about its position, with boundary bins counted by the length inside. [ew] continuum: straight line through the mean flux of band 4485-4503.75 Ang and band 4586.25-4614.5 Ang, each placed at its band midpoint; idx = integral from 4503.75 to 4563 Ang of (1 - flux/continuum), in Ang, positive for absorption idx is 1.94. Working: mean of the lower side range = 9.06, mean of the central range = 9.03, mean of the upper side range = 9.82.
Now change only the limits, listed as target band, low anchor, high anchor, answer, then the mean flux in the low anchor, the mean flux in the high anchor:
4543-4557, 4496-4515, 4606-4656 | 1.2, 9.63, 9.67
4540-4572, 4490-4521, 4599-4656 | 1.2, 9.35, 9.66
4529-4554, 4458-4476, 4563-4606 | 1.0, 7.9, 9.63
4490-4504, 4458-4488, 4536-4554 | -0.8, 8.38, 8.76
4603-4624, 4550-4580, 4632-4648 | -1.2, 9.48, 9.33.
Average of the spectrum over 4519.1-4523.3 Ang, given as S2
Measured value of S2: 8.74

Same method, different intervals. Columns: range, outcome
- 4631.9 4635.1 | 9.87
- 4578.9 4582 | 9.64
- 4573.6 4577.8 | 9.93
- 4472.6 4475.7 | 8.44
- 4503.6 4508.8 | 10.1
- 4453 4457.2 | 7.41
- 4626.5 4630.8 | 9.95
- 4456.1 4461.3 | 7.02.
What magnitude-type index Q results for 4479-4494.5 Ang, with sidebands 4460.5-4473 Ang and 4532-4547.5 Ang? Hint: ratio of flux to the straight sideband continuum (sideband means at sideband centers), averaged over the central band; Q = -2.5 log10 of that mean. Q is -0.12 mag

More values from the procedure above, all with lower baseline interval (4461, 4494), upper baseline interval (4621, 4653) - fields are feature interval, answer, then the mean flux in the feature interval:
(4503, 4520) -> -0.106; 9.7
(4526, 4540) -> 0.059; 8.45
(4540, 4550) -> 0.039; 8.66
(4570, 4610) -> -0.053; 9.69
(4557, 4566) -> -0.054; 9.53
